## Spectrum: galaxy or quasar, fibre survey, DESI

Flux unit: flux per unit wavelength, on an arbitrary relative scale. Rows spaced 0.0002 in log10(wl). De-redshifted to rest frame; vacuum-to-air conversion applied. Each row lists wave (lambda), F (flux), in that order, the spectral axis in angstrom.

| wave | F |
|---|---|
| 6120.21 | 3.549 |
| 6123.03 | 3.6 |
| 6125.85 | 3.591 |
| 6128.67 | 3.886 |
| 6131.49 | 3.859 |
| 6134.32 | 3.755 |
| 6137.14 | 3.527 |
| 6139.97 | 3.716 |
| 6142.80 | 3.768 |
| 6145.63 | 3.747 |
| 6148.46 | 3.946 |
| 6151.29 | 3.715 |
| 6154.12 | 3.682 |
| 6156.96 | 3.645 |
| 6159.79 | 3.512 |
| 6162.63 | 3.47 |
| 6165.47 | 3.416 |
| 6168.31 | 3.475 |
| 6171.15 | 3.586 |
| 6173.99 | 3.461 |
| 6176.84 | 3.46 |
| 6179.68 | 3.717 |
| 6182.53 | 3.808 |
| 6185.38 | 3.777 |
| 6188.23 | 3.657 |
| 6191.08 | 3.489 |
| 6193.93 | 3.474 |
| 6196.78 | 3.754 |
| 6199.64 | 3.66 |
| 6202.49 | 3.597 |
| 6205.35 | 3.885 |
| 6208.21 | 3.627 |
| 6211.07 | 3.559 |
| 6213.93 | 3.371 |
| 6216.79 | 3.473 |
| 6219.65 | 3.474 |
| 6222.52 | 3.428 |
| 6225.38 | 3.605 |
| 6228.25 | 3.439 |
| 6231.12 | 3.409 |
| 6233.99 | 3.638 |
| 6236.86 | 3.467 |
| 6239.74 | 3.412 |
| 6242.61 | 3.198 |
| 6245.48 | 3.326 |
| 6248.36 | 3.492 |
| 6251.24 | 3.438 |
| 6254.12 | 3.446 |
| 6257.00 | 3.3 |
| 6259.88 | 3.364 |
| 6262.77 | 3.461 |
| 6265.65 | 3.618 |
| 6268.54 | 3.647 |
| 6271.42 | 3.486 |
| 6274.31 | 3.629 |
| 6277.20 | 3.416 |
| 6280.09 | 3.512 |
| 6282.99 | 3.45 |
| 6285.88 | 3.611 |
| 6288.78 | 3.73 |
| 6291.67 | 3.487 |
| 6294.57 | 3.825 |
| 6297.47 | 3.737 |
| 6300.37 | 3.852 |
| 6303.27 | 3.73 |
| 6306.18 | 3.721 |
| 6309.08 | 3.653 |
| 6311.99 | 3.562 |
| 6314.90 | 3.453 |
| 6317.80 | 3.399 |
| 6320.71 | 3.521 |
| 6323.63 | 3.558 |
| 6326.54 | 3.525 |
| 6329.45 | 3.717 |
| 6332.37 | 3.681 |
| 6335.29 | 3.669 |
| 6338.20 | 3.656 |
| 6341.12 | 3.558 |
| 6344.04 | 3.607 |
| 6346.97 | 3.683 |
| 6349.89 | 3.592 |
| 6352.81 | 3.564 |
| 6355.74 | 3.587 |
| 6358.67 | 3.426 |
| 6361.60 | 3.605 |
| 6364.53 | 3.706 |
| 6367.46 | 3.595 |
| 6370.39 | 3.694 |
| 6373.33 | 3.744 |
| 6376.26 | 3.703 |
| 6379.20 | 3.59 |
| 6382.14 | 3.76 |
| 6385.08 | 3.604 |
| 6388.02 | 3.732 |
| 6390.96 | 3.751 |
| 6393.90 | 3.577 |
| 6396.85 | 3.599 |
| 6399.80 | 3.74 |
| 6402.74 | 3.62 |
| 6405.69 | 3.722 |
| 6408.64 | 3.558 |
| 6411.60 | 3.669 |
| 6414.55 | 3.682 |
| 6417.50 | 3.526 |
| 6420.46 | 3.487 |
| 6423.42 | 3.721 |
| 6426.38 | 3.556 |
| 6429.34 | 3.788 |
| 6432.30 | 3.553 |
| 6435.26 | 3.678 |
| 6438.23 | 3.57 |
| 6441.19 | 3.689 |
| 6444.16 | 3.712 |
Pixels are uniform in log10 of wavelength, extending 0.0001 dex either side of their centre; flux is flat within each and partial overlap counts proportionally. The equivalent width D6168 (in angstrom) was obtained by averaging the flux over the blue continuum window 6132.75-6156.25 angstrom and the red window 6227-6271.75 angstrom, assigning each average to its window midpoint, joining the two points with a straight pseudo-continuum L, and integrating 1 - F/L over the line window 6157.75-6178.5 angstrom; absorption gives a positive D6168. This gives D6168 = 1.0 angstrom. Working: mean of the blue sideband 3.73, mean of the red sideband 3.45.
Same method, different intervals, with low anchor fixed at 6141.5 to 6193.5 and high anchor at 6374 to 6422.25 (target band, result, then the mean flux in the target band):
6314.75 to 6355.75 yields 0.6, 3.59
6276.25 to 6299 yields 0.2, 3.6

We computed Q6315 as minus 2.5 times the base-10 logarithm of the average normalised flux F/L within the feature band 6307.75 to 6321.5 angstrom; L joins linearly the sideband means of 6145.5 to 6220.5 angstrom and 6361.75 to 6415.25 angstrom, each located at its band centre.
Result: 0.04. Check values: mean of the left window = 3.61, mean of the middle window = 3.52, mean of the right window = 3.67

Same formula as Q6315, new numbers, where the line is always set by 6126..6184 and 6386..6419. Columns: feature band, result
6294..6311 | -0.026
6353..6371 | 0.017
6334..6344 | 0.008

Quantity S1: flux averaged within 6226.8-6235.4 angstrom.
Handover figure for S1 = 3.49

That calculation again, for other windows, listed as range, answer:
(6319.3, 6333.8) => 3.6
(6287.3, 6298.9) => 3.69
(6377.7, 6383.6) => 3.67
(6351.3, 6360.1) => 3.53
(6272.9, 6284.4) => 3.5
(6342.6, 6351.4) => 3.63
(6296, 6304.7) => 3.77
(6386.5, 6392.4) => 3.74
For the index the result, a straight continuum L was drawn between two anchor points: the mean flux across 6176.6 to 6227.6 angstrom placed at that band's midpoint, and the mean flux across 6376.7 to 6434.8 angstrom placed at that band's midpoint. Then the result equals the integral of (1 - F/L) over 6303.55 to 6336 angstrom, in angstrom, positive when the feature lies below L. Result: 0.3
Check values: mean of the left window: 3.6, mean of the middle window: 3.59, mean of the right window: 3.65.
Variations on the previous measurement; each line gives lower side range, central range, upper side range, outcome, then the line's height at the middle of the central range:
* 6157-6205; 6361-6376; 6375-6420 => -0.1 angstrom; 3.64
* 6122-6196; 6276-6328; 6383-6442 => 0.7 angstrom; 3.64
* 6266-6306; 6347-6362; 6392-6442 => 0.3 angstrom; 3.63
